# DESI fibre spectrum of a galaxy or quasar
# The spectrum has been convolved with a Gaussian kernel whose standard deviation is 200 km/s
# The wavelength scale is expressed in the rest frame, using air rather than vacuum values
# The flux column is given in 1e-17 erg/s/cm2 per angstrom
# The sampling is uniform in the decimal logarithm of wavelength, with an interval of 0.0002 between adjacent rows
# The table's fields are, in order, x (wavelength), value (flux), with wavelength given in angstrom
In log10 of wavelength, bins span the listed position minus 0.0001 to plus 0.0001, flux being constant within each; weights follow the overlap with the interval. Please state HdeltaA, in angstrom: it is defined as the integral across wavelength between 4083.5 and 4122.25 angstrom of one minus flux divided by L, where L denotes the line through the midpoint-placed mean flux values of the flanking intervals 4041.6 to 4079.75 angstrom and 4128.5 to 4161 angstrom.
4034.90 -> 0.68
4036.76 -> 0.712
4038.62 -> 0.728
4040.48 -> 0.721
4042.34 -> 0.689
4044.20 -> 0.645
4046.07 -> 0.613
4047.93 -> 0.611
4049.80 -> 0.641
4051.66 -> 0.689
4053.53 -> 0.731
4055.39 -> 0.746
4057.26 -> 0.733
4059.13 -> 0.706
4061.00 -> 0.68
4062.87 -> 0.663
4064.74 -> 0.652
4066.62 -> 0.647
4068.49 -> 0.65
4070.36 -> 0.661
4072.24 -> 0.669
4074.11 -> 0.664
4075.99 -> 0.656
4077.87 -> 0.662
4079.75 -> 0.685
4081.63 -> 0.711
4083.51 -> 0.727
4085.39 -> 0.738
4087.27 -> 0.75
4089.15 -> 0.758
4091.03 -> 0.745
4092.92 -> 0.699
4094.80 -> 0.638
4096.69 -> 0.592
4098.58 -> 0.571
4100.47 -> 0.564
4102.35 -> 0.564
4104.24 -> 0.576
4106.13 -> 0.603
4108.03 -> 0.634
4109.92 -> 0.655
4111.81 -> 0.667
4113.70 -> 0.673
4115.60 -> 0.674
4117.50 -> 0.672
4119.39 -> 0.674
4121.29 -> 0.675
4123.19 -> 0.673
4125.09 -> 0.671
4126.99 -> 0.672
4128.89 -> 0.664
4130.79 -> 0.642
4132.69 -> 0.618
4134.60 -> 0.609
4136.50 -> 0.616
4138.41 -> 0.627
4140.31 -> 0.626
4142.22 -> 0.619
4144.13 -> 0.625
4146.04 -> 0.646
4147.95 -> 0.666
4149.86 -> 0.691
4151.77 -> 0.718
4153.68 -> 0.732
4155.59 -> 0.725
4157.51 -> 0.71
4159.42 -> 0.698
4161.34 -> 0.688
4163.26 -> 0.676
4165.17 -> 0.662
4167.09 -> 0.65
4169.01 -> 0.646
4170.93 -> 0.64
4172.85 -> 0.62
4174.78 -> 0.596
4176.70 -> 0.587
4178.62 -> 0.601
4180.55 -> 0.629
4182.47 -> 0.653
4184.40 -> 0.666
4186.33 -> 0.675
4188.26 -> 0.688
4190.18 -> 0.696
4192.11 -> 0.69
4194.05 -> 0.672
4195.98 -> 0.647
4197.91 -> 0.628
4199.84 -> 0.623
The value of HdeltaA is 0.5 angstrom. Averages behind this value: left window 0.671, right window 0.661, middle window 0.658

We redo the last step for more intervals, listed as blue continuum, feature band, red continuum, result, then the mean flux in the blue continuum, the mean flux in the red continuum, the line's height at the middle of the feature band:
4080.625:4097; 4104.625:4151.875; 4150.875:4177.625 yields 2.6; 0.711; 0.668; 0.688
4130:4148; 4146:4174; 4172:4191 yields -2.0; 0.627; 0.641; 0.634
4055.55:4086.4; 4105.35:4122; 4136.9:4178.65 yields 0.3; 0.683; 0.657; 0.671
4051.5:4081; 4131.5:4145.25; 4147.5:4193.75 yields 1.0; 0.681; 0.667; 0.671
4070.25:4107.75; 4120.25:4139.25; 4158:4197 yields 0.3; 0.661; 0.655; 0.658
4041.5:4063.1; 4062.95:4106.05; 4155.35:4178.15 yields 0.7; 0.679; 0.655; 0.672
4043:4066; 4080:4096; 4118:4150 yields -1.3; 0.675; 0.647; 0.663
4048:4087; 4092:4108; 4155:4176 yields 1.8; 0.685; 0.662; 0.677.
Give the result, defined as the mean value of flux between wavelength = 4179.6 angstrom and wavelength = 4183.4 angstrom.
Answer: 0.642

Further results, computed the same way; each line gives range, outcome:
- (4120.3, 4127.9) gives 0.672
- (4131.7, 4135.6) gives 0.614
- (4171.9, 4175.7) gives 0.607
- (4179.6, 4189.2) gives 0.662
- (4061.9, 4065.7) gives 0.657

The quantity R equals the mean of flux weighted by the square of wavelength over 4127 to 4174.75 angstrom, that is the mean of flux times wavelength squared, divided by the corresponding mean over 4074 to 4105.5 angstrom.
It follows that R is 1.0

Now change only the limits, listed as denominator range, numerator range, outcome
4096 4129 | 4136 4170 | 1.07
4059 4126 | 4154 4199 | 1.04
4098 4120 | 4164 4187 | 1.05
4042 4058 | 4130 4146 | 0.96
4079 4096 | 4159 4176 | 0.94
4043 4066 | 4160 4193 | 1.02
